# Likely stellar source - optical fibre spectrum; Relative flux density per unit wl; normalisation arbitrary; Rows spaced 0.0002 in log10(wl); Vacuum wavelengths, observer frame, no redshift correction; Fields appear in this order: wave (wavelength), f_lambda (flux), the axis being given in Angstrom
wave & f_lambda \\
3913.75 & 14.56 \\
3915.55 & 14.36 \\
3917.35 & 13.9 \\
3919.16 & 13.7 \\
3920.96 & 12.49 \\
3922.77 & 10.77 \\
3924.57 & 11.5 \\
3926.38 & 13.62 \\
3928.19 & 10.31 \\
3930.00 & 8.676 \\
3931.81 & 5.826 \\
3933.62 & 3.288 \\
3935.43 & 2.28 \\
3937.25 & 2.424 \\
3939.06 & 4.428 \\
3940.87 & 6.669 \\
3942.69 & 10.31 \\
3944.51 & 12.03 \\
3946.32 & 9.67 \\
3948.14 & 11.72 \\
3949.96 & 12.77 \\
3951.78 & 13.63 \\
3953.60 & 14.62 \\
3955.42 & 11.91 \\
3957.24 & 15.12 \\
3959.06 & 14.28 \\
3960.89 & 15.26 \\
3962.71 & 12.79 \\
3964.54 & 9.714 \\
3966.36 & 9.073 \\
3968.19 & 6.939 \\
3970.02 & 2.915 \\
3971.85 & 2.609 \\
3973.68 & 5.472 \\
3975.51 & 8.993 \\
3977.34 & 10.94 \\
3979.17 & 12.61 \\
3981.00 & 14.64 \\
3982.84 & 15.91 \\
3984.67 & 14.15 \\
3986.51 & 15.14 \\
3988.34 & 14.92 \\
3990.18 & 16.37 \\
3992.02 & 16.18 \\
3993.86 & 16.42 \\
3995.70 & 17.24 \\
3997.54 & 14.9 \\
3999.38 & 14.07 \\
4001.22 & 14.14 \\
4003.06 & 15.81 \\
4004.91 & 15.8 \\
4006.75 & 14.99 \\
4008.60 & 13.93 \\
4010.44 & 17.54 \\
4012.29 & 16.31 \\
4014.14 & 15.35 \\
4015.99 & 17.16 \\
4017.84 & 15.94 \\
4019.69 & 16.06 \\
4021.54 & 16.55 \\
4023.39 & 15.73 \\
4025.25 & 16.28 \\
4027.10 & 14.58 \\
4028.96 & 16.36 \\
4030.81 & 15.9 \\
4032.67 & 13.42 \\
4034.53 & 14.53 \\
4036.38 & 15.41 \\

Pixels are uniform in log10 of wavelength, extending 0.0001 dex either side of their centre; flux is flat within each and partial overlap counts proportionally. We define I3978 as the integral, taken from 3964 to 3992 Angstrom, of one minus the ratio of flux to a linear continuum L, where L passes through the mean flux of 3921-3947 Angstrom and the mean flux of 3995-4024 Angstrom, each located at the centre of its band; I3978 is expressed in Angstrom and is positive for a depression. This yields 4.1 Angstrom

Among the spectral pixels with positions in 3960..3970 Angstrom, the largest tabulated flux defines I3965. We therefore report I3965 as 15.26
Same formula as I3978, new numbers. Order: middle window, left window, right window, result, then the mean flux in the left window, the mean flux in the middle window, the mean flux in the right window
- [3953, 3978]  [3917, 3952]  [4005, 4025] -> 3.67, 9.35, 9.97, 16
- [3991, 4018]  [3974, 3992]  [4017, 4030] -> -1.62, 13.6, 15.7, 15.9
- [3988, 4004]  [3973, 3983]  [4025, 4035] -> -3.85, 11.2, 15.6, 15.1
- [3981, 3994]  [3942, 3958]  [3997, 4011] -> -1.07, 12.4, 15.5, 15.1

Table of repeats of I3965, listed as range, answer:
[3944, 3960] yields 15.12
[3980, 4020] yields 17.54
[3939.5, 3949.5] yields 12.03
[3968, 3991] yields 16.37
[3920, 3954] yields 14.62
